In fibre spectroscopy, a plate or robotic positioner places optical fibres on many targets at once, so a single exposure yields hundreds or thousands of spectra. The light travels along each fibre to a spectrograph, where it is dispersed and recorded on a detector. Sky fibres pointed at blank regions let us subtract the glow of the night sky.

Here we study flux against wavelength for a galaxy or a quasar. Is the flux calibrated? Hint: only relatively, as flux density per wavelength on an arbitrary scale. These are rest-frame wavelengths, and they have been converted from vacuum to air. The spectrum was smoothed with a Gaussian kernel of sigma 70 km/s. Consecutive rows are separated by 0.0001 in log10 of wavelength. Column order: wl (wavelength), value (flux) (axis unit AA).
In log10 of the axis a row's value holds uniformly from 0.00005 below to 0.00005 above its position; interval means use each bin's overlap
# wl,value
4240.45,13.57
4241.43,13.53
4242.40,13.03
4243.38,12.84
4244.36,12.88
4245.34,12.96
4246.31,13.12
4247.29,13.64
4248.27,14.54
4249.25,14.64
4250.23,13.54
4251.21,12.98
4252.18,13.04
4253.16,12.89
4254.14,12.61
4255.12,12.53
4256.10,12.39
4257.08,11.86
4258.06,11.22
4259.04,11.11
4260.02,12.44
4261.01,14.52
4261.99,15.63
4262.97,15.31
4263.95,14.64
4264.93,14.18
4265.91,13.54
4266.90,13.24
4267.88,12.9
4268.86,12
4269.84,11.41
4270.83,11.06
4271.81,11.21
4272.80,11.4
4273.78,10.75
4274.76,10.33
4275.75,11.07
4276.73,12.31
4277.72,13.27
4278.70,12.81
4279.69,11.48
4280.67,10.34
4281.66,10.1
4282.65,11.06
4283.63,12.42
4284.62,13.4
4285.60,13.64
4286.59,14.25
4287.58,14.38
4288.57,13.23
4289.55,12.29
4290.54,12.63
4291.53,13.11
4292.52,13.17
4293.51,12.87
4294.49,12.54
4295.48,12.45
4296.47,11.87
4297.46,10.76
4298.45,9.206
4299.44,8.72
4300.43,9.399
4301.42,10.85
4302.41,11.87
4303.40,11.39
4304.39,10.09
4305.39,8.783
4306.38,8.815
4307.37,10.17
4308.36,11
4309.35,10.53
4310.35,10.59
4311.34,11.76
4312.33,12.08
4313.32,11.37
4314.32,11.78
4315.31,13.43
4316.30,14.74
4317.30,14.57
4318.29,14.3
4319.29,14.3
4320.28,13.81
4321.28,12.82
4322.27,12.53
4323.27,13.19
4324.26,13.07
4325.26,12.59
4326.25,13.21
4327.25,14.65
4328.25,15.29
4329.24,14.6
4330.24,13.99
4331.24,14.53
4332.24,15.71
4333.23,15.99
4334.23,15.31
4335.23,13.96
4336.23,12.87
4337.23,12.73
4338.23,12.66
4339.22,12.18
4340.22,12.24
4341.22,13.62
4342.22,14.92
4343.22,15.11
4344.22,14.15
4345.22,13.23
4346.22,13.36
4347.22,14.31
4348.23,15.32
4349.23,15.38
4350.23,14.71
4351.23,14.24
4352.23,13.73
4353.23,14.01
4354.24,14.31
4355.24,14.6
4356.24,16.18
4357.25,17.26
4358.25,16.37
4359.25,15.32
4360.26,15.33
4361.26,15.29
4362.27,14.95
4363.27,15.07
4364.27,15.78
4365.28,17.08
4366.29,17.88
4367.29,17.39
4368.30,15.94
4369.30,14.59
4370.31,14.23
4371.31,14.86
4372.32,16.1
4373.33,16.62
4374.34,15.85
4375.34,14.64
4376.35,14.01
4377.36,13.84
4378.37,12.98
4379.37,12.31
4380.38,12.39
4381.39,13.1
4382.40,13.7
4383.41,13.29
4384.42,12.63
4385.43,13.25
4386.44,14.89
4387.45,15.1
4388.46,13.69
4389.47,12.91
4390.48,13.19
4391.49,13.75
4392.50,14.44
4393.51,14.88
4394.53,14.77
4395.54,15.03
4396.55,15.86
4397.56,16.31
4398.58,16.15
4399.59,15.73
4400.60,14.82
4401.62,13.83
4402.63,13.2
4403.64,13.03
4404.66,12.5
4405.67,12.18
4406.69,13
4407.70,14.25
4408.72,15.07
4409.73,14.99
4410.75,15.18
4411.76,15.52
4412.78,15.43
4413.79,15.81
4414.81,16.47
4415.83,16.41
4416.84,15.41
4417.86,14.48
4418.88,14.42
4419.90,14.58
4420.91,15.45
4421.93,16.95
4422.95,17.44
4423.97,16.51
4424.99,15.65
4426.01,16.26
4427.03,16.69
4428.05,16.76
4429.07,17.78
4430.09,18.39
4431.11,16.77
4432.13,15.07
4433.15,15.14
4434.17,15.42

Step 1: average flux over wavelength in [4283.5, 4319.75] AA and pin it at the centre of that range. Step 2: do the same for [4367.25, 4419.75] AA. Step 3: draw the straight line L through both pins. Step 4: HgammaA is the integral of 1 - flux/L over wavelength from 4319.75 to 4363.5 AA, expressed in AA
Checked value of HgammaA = -4.1 AA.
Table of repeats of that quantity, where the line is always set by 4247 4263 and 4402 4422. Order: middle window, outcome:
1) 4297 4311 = 3.6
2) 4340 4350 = -0.1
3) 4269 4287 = 2.1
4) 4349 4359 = -0.7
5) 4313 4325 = 0.4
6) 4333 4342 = 0.3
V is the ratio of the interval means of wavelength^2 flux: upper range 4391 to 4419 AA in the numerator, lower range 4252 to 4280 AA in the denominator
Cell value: 1.3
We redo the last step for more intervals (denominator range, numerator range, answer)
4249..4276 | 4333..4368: 1.22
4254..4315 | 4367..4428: 1.30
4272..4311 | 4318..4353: 1.24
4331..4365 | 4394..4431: 1.09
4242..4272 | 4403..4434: 1.28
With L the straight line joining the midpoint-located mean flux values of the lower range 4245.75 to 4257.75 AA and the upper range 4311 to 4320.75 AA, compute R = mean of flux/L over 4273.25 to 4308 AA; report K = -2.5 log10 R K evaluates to 0.141 mag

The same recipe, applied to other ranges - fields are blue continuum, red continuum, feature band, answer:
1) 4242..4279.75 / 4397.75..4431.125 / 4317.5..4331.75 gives 0.00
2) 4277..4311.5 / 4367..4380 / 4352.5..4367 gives -0.10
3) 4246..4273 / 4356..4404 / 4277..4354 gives 0.08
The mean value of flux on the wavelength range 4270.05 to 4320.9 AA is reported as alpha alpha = 11.8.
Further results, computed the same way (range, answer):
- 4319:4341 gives 13.7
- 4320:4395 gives 14.4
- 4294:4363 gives 13.2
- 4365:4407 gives 14.4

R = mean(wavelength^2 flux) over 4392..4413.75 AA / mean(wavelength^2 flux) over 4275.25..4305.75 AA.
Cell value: 1.30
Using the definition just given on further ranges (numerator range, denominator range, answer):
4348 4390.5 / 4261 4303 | 1.26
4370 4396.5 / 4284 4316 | 1.26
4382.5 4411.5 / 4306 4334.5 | 1.12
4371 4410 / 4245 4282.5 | 1.19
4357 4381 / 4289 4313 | 1.41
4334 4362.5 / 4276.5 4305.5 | 1.25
